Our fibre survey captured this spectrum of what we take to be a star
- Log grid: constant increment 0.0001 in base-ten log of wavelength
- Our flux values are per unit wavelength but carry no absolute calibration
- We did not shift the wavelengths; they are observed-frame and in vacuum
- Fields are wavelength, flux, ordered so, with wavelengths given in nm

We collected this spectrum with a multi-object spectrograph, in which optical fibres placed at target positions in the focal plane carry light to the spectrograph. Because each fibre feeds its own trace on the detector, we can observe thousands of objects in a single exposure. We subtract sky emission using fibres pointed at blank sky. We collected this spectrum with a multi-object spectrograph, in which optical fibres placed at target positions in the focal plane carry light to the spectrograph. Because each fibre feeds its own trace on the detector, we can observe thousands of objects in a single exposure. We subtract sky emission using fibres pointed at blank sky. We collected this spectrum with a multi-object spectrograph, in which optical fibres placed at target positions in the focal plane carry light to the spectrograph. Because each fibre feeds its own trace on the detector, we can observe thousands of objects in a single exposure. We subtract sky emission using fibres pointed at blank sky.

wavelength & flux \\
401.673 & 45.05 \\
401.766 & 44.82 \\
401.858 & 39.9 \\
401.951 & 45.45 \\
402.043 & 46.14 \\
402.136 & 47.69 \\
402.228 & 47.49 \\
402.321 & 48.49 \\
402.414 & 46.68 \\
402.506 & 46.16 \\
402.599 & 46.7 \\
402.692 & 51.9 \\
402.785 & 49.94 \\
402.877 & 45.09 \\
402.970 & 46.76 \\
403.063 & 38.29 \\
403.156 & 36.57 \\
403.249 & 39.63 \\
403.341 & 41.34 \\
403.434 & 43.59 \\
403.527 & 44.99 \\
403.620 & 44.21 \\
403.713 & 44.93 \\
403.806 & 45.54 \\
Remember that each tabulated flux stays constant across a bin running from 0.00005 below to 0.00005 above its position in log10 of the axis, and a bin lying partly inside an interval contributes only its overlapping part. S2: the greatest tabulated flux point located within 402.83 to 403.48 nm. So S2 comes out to 46.76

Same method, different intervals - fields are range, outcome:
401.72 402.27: 47.69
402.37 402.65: 46.7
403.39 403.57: 44.99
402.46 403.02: 51.9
